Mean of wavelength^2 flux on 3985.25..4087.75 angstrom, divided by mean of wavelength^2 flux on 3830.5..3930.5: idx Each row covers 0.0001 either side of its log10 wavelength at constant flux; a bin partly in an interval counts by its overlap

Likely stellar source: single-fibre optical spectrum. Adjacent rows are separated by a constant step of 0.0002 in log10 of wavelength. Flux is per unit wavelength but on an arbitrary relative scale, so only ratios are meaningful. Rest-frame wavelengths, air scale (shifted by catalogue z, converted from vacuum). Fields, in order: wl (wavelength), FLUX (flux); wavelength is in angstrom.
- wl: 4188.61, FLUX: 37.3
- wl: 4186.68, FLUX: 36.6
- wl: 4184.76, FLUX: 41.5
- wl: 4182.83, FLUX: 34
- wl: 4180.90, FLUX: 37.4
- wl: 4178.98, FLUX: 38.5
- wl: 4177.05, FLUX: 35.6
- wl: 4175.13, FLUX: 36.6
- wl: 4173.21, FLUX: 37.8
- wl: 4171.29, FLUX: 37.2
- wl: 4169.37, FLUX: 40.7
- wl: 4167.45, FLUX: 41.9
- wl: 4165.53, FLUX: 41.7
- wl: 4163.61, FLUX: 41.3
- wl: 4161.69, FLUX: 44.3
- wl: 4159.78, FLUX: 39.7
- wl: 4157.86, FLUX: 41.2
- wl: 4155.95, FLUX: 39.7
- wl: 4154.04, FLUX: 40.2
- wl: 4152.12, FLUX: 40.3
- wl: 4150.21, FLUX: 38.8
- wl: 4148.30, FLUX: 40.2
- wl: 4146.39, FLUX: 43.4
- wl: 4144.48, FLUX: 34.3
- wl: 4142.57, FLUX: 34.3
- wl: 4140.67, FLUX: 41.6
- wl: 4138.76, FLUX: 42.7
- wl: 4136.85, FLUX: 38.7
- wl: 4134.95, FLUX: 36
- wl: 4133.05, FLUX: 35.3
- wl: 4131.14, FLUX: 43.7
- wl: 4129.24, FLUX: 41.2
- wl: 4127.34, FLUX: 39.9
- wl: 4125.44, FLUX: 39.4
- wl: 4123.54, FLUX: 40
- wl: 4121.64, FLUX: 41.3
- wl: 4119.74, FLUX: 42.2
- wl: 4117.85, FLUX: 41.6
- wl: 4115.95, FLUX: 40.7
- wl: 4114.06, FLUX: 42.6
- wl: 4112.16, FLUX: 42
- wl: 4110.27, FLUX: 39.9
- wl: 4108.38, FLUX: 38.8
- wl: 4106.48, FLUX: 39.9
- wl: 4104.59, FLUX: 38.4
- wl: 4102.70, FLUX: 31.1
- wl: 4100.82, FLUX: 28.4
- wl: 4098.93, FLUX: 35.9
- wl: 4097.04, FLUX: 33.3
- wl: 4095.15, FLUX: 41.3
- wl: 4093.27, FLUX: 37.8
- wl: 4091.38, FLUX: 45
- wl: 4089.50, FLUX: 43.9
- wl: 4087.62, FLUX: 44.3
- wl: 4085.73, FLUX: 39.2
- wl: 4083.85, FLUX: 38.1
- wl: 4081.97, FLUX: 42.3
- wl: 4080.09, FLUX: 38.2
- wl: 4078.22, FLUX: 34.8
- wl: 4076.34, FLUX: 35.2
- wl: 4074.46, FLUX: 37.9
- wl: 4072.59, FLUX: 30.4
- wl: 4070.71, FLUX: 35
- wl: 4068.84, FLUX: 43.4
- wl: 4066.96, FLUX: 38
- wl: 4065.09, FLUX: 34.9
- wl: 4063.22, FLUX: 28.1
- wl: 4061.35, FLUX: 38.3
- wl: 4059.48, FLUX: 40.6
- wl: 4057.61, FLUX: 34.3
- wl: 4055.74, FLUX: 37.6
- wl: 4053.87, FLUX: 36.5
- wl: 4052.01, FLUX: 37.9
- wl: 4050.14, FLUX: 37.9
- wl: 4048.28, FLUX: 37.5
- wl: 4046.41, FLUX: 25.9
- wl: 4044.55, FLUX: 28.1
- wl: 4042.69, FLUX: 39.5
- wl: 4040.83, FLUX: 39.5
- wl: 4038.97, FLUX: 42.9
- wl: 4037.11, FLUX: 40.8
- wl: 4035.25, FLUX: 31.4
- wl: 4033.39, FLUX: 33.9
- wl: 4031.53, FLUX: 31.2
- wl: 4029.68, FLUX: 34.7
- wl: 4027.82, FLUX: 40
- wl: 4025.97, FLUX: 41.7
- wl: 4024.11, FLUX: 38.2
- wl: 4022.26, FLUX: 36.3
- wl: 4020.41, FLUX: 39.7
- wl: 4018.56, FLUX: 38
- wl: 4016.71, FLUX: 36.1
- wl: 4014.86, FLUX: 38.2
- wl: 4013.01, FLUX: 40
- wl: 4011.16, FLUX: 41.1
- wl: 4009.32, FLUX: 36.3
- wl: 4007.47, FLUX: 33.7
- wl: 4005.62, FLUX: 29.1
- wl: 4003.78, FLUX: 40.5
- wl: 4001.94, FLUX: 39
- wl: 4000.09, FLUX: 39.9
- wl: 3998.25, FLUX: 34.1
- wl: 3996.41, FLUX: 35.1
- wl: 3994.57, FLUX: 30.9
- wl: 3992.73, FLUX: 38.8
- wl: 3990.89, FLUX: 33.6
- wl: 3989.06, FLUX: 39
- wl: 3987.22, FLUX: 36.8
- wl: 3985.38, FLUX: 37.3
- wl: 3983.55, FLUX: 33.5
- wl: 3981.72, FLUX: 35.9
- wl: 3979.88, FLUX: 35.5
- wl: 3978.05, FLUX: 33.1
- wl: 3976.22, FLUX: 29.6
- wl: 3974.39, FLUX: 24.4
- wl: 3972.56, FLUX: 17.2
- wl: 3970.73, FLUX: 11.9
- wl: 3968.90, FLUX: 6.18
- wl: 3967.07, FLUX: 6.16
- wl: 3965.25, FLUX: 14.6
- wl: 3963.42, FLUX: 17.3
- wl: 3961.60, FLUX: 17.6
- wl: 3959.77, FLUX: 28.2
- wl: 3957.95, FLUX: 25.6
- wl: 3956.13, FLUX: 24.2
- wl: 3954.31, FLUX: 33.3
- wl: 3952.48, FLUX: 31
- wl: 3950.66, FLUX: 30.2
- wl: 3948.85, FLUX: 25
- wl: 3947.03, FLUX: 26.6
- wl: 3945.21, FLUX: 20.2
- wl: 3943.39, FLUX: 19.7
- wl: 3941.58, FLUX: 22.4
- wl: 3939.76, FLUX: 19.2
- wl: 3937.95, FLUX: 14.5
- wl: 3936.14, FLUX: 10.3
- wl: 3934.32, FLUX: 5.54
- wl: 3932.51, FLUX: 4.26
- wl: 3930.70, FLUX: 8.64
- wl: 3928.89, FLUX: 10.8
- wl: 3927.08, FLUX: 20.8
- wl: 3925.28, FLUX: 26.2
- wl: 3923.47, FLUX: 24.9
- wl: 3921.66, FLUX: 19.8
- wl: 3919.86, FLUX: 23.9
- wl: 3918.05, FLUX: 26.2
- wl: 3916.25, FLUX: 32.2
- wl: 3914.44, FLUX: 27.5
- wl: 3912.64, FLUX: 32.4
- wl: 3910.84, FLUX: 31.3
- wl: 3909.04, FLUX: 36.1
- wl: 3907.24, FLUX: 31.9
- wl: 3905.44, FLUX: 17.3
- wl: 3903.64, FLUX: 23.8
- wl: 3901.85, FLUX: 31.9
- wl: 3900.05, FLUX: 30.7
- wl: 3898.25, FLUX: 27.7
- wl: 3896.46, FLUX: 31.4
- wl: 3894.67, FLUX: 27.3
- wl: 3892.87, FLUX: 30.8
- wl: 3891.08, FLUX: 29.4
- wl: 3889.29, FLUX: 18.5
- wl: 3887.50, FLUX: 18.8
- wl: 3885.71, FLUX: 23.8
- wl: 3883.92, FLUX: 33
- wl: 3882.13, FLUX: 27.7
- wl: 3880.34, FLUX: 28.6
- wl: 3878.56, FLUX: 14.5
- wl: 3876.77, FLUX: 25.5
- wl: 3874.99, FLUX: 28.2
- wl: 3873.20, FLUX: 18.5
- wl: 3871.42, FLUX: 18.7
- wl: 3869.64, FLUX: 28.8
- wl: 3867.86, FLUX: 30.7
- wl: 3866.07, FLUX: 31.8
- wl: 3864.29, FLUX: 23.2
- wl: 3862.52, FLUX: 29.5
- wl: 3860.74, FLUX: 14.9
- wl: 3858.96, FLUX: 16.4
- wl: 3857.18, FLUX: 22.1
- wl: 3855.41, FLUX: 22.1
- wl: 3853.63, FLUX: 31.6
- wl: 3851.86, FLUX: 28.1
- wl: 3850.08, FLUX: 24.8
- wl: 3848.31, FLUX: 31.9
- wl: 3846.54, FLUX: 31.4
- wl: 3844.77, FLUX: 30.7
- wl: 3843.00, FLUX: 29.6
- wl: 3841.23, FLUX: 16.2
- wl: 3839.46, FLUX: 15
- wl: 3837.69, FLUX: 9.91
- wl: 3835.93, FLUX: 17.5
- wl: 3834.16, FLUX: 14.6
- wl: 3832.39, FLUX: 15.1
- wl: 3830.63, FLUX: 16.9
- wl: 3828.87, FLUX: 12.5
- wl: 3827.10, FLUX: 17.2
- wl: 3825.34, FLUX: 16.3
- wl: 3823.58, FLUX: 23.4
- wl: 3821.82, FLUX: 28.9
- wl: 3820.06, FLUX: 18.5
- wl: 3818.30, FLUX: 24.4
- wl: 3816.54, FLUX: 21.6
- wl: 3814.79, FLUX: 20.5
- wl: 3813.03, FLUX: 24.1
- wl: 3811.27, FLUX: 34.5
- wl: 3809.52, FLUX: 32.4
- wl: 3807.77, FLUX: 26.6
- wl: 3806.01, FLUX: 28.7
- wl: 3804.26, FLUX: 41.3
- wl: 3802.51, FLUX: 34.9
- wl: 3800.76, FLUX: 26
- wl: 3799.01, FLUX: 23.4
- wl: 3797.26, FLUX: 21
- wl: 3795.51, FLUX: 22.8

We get 1.61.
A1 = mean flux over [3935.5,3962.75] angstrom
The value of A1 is 23.3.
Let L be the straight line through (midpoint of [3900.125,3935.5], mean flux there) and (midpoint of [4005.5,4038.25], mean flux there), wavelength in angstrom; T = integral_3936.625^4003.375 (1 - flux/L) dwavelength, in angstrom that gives 7.5 angstrom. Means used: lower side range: 23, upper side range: 36.9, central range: 26.9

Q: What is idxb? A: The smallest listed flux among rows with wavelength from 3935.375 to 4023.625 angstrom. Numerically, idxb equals 6.16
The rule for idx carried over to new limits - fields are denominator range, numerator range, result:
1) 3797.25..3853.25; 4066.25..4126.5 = 1.87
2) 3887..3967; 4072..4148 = 1.84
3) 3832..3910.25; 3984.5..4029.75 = 1.60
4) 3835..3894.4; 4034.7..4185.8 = 1.79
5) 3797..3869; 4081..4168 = 1.92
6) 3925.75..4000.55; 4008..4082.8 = 1.59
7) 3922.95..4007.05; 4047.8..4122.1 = 1.61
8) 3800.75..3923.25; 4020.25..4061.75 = 1.60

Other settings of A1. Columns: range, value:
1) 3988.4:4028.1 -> 37.2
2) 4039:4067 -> 35.8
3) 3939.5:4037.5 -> 30.7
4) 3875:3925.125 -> 26.9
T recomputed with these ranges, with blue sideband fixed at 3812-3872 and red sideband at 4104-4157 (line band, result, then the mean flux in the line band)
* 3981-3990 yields -1.6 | 36.5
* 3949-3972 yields 6.9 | 20.6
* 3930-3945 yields 7.9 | 13.5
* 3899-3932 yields 2.0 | 25.1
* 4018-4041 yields -2.5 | 37.5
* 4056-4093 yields -1.5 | 38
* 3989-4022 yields -4.6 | 36.8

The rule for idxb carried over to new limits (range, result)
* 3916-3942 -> 4.26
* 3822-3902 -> 9.91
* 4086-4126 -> 28.4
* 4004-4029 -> 29.1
